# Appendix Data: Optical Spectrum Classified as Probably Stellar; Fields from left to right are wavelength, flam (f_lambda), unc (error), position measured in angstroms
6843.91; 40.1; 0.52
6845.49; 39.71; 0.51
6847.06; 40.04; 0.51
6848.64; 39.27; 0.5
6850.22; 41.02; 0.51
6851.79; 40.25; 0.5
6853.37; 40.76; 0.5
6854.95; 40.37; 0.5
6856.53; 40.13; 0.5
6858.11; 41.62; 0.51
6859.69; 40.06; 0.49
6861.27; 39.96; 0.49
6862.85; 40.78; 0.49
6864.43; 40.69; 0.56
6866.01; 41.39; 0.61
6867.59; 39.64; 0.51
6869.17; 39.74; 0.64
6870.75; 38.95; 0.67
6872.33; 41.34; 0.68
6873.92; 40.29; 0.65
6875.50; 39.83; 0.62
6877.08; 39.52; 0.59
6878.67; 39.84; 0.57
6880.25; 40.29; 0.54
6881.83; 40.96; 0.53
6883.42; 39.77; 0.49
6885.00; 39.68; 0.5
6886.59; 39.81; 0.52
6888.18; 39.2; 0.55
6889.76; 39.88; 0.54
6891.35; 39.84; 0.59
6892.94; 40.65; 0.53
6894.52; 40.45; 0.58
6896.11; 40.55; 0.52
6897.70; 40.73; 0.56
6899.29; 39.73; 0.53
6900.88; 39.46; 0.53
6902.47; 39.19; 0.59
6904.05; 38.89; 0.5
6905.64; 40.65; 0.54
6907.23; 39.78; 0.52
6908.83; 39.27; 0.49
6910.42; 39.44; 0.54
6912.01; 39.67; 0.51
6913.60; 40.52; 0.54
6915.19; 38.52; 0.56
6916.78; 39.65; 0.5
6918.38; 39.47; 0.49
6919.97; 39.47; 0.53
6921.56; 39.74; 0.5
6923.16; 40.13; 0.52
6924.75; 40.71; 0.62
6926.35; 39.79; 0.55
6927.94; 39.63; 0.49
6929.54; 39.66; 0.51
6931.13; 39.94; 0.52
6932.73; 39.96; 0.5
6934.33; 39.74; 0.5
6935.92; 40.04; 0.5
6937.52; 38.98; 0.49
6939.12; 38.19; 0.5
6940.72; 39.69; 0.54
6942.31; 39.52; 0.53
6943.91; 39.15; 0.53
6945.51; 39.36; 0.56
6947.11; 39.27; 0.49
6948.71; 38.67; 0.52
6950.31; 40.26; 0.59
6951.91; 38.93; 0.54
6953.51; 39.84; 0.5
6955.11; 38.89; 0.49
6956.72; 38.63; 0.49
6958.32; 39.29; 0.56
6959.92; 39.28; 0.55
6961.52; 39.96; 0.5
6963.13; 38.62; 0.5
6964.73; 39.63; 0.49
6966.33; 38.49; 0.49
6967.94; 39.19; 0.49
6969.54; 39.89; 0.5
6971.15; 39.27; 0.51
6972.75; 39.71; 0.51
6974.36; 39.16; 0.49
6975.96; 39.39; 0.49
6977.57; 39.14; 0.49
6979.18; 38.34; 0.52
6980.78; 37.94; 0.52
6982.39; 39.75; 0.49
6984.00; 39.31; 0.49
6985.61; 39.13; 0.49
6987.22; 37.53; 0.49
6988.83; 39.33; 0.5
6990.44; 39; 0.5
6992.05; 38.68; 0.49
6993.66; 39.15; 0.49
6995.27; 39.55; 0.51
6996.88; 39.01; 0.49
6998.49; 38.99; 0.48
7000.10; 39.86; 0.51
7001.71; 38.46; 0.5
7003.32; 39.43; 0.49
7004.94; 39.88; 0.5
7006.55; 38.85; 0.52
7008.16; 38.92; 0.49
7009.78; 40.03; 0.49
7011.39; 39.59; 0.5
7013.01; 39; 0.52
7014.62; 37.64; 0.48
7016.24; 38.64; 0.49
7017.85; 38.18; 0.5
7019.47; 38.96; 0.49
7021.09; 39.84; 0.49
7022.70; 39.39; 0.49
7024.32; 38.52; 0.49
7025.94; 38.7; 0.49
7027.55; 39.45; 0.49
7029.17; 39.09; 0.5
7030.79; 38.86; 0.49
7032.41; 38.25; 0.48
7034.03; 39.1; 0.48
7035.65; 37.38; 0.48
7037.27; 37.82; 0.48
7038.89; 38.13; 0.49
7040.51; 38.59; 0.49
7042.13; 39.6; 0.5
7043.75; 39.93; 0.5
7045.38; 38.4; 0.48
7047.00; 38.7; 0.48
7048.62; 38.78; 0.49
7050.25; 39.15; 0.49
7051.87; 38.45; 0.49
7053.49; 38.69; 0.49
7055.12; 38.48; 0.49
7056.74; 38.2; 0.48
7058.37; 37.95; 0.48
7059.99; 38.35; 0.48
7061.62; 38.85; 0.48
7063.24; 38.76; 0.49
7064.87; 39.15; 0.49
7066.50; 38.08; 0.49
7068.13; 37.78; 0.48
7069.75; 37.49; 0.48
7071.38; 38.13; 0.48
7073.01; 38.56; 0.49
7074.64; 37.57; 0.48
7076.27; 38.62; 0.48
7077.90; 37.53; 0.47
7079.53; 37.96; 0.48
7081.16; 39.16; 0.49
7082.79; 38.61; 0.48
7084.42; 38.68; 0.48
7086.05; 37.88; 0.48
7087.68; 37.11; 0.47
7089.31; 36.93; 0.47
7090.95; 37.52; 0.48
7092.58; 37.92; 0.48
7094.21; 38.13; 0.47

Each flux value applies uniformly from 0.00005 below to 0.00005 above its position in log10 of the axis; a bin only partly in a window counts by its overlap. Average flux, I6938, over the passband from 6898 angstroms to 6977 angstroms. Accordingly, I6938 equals 39.5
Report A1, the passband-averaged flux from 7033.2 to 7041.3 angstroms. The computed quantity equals 38.2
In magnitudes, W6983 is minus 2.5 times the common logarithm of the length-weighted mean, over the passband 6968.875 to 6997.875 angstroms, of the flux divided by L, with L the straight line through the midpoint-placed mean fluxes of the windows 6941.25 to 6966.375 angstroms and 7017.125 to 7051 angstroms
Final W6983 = 0.00 mag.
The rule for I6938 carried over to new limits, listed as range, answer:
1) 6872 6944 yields 39.8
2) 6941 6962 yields 39.3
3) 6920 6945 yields 39.7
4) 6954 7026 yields 39.1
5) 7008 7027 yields 39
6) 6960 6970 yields 39.3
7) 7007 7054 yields 38.8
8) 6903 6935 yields 39.7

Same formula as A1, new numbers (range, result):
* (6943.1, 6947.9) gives 39.2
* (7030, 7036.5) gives 38.4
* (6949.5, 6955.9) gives 39.5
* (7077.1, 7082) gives 38.2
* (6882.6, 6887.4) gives 39.7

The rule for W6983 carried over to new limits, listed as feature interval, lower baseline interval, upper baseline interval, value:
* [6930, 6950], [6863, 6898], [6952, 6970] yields 0.00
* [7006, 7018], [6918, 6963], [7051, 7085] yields 0.00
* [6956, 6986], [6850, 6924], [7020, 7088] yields 0.00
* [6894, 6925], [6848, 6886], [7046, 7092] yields 0.00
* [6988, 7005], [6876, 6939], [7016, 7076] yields 0.00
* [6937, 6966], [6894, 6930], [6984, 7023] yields 0.01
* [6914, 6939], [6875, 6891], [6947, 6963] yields 0.00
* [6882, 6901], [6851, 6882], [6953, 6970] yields 0.00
